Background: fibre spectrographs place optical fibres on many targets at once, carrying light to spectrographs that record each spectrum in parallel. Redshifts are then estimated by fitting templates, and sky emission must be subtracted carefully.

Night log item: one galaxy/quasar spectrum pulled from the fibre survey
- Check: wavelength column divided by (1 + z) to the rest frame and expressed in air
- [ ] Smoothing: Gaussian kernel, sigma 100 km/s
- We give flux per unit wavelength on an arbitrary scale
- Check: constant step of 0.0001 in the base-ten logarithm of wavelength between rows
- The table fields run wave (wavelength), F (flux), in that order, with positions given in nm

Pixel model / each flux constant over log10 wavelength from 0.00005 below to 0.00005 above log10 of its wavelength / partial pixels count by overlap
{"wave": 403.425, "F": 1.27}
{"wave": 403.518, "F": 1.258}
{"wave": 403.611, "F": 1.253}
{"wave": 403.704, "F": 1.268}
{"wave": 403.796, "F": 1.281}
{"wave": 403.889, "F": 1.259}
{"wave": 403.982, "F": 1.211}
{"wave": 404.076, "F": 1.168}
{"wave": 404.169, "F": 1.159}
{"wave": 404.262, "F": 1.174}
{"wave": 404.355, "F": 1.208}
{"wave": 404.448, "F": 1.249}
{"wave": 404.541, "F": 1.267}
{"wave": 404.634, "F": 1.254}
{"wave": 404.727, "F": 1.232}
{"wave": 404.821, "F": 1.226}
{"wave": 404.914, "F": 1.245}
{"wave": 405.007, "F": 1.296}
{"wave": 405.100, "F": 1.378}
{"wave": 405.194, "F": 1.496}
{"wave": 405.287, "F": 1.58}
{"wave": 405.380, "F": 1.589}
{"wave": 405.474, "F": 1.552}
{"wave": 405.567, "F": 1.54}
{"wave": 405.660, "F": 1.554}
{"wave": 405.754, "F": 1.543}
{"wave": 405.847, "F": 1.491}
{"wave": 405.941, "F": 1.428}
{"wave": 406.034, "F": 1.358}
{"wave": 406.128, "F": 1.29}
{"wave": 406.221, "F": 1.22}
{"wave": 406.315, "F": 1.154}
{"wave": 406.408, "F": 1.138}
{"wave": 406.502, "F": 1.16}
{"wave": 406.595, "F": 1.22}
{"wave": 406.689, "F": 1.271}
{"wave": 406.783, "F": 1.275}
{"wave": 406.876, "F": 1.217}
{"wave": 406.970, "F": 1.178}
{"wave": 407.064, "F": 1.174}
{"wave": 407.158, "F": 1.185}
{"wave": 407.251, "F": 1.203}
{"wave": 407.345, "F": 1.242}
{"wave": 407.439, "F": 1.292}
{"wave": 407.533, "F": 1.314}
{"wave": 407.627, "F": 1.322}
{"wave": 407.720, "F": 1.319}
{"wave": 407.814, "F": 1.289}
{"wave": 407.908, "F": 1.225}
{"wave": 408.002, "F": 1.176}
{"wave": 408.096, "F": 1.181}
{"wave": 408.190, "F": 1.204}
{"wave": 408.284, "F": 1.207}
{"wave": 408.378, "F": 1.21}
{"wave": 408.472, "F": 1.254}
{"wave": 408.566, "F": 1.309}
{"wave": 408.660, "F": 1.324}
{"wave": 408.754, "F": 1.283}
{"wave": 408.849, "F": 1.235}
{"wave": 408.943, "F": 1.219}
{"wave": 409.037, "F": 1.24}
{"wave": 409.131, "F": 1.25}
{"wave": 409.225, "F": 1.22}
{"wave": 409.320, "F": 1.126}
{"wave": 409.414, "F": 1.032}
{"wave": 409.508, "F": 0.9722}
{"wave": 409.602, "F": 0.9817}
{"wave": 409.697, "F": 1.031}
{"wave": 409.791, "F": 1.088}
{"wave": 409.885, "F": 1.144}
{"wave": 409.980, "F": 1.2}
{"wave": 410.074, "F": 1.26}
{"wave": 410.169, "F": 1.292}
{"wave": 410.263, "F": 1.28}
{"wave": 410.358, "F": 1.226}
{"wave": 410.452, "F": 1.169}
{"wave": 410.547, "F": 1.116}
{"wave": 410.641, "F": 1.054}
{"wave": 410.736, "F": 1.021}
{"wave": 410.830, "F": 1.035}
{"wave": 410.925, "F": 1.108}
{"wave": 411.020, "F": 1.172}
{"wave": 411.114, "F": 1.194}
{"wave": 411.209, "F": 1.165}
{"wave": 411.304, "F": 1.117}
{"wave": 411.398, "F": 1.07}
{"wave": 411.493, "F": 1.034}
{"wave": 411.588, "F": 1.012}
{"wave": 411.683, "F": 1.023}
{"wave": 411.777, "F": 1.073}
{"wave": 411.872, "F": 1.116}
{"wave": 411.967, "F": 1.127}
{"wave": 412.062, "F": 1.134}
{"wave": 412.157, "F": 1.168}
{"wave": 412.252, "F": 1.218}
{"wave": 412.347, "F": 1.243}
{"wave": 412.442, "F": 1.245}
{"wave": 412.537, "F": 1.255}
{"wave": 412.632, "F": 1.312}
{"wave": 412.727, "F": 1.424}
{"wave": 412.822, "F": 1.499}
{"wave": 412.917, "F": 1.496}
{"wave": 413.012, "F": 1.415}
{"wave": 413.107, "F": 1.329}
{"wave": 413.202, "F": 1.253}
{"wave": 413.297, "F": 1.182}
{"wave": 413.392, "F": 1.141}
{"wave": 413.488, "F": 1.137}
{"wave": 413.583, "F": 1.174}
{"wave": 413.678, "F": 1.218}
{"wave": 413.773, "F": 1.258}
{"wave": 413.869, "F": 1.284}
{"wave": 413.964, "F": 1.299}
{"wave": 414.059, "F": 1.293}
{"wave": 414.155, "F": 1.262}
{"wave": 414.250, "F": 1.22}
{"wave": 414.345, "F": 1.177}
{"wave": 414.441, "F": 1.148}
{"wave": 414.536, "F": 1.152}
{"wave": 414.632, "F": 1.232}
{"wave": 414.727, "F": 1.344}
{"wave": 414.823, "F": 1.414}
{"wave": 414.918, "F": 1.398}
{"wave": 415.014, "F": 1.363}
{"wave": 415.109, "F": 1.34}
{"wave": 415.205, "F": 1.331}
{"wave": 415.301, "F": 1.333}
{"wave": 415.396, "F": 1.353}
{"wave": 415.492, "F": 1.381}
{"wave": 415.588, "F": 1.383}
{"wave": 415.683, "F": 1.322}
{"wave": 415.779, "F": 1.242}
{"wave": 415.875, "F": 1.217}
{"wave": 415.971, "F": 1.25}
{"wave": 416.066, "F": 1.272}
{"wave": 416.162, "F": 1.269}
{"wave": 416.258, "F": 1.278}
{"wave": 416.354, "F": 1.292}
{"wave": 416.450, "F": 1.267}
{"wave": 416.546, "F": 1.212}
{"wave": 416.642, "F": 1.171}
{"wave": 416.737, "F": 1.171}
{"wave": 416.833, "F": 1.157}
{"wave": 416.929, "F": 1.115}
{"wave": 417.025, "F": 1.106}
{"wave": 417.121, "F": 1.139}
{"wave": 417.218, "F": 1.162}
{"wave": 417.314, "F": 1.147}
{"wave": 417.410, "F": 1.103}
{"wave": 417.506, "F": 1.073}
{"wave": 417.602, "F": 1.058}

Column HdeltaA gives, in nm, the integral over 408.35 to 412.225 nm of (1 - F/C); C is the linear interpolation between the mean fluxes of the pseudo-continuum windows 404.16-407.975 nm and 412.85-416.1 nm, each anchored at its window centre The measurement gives 0.439 nm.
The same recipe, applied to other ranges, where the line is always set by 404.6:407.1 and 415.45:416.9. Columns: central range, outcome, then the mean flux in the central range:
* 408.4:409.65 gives 0.118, 1.19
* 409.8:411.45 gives 0.187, 1.15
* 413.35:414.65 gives 0.061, 1.21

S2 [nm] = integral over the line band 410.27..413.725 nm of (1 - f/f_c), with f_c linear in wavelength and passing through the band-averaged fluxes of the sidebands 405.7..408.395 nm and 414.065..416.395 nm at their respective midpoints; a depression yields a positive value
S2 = 0.25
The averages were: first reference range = 1.26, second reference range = 1.29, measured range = 1.19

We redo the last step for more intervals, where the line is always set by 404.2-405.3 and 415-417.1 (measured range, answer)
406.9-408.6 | 0.06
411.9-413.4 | -0.01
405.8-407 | 0.02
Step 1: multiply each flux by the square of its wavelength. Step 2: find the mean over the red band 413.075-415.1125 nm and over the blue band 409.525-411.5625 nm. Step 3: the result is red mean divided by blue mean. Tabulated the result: 1.13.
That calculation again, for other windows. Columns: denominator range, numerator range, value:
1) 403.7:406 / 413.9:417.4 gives 0.98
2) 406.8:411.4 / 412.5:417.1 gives 1.10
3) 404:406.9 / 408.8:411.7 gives 0.88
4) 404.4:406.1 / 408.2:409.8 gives 0.86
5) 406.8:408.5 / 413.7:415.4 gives 1.08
